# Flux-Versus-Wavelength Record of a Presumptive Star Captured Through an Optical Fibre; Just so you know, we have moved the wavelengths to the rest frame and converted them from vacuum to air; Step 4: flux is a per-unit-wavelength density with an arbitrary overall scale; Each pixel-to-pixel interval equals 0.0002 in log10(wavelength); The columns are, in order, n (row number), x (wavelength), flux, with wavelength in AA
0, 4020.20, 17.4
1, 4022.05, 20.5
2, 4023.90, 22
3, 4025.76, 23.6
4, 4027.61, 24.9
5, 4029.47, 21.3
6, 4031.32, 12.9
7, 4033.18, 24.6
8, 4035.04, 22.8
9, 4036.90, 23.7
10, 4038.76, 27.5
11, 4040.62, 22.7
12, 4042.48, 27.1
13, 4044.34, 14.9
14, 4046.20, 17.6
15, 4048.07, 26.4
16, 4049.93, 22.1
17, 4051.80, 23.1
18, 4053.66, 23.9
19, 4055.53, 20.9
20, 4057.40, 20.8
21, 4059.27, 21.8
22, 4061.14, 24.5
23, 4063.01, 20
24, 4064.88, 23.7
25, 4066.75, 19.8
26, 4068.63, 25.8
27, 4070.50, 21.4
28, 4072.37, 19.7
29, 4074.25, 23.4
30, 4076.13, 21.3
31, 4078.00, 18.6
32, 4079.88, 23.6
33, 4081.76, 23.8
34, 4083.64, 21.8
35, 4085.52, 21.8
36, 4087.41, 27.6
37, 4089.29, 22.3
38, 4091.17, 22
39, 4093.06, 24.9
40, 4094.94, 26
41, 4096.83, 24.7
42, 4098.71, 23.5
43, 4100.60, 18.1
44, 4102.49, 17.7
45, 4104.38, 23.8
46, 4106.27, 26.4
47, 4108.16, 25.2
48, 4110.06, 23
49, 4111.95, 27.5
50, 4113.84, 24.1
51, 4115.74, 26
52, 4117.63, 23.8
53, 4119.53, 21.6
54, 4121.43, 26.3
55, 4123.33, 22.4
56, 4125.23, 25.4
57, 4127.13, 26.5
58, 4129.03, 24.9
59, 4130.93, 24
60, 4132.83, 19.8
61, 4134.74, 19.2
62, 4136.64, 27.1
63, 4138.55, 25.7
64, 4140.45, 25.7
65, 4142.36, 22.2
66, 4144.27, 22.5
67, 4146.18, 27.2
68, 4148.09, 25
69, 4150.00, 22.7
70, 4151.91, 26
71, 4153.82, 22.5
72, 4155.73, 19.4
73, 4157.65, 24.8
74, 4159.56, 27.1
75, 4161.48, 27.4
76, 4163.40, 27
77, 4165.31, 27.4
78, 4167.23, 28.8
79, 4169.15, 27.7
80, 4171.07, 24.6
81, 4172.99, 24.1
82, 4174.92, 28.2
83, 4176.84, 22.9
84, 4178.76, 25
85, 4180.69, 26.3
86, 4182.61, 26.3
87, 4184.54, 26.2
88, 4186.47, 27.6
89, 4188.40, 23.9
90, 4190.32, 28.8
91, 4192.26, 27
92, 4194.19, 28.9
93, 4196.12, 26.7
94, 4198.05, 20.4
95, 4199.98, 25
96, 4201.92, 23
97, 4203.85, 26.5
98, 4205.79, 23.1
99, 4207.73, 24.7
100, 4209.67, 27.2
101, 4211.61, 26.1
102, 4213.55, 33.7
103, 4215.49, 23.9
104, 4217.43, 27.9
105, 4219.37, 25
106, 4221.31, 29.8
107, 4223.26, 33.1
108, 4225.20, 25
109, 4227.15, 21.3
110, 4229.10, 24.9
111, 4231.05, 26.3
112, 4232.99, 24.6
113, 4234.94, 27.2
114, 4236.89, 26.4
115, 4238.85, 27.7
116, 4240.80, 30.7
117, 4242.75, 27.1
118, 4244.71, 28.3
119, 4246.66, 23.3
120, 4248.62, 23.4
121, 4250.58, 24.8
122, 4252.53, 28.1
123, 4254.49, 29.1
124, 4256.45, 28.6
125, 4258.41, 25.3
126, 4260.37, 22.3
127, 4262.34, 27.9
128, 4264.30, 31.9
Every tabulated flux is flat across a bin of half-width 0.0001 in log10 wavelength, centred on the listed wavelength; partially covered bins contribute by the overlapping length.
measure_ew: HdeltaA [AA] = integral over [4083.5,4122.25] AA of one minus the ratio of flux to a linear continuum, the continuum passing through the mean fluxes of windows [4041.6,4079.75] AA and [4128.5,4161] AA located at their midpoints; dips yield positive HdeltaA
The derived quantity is -1.4 AA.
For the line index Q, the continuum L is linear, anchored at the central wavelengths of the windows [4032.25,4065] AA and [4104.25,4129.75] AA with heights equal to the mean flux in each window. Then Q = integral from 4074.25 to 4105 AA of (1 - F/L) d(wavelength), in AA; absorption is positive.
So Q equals 1.7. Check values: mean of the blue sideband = 22.6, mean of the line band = 22.6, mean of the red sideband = 24.8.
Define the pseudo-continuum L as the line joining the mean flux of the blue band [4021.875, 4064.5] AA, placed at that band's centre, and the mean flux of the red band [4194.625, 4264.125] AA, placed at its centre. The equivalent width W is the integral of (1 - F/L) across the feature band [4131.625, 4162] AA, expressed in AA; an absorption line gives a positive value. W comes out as 0.66 AA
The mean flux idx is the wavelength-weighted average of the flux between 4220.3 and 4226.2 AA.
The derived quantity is 29.2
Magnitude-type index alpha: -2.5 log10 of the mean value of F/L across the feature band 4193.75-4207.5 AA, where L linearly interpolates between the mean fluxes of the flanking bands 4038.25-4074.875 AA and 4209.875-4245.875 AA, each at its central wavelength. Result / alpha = 0.07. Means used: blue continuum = 22.3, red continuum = 27.2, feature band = 24.6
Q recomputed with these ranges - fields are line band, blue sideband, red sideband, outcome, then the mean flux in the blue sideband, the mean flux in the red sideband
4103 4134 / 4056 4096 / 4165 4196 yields -0.2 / 22.6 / 26.5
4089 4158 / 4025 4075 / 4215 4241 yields 0.8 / 22.2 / 26.6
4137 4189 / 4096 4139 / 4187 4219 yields -0.8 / 23.7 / 26.1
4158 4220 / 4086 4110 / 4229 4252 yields -2.2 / 23.5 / 26.3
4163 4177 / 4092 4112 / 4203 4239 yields -0.7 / 23.5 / 26.5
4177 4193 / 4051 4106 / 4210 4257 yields -0.4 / 22.5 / 26.9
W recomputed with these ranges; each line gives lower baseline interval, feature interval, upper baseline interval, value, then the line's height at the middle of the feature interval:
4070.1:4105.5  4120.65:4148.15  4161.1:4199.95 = 0.1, 24.3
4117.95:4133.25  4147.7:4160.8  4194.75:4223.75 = 0.4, 24.8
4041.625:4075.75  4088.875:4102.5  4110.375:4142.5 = 0.3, 23.3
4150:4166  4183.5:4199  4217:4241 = -0.2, 25.8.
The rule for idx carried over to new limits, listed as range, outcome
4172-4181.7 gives 25.3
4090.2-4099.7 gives 24.2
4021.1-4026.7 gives 22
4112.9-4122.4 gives 24.3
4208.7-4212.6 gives 26.7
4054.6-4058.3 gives 20.8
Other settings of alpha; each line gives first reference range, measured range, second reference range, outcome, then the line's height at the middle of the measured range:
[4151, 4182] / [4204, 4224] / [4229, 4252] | -0.052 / 26.1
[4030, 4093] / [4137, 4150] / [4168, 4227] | -0.001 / 24.7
